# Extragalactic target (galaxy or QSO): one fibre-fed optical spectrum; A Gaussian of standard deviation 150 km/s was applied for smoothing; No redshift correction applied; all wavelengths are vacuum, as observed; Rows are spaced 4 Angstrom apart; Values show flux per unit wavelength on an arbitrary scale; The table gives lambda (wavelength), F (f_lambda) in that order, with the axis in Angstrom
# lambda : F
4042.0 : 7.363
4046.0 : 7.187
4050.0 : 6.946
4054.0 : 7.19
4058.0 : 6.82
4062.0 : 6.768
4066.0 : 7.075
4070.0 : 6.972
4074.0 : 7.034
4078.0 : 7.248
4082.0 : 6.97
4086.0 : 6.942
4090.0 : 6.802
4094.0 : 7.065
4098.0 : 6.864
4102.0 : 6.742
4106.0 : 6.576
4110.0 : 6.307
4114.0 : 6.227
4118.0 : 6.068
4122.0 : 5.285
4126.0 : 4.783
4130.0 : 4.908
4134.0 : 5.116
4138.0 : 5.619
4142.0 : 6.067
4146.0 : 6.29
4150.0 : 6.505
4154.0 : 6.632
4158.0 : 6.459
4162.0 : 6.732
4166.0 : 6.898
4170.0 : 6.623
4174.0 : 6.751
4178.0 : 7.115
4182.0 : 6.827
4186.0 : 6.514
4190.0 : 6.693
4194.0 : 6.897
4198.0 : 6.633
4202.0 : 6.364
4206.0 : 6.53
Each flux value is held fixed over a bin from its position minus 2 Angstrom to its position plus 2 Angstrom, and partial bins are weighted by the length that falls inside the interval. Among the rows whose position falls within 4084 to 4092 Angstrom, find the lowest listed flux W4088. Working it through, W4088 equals 6.802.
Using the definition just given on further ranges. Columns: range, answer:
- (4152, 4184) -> 6.459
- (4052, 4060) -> 6.82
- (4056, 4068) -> 6.768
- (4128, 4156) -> 4.908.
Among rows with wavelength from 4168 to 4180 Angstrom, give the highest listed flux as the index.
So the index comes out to 7.115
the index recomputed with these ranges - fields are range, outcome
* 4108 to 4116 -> 6.307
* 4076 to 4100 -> 7.248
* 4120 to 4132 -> 5.285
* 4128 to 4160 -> 6.632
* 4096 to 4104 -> 6.864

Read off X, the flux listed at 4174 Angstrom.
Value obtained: 6.751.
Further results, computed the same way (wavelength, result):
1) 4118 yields 6.068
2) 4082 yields 6.97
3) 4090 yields 6.802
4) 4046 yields 7.187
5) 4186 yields 6.514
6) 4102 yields 6.742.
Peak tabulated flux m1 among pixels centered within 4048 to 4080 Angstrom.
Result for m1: 7.248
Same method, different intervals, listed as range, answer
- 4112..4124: 6.227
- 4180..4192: 6.827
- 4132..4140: 5.619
